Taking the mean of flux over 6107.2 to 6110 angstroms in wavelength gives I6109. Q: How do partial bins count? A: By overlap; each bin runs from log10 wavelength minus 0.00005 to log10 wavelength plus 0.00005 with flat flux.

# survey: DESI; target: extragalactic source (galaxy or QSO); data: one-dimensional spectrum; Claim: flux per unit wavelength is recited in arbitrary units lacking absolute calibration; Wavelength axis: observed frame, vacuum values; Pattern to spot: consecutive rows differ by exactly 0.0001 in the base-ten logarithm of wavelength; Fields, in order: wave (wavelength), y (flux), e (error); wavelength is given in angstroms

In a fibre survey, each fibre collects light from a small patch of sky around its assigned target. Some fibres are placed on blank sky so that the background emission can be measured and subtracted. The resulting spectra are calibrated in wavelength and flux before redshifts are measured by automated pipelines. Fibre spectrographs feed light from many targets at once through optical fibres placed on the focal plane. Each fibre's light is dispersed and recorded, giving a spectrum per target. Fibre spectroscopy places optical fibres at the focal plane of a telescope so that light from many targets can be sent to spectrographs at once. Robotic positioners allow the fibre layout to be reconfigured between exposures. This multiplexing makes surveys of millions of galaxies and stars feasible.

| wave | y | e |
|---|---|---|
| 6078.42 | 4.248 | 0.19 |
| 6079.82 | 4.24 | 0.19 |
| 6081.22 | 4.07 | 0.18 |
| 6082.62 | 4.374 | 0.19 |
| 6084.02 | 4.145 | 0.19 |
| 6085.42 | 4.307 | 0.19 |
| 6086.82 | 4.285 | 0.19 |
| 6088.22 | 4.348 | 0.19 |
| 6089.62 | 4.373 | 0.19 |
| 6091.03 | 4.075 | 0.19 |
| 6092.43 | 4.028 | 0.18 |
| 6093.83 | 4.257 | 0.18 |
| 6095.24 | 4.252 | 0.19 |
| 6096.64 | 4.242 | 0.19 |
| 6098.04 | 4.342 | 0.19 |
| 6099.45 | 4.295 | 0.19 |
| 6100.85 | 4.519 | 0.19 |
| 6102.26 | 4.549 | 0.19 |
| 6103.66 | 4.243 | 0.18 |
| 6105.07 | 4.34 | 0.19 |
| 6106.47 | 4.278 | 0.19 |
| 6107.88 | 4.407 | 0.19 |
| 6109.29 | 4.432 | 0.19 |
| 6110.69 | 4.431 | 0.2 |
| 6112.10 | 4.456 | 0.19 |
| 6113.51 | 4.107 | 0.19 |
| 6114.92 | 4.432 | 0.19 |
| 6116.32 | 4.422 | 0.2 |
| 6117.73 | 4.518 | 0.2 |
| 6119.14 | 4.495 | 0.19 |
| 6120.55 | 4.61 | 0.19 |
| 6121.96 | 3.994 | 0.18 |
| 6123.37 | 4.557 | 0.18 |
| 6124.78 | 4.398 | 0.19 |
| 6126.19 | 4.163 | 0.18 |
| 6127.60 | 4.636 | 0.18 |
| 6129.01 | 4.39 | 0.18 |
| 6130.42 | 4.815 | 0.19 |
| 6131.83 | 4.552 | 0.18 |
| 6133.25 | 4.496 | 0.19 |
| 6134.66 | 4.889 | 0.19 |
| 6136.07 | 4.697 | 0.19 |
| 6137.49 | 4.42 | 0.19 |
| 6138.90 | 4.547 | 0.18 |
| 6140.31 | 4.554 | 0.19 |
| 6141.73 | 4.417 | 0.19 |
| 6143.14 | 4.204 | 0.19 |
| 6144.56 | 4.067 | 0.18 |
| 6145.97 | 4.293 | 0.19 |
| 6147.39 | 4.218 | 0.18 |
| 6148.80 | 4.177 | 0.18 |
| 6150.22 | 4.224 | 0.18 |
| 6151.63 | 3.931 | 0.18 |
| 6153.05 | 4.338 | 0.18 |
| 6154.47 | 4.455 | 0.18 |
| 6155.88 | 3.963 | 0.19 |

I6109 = 4.43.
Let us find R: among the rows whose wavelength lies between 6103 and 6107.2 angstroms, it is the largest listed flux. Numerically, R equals 4.34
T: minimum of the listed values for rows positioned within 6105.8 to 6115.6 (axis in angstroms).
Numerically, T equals 4.107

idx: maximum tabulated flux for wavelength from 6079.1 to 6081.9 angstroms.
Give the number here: 4.24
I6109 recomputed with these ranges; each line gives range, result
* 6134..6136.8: 4.78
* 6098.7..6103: 4.45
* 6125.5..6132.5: 4.52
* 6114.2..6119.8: 4.47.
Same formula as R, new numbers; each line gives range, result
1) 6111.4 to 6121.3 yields 4.61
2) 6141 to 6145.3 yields 4.417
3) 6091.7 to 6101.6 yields 4.519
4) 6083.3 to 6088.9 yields 4.348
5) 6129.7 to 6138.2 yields 4.889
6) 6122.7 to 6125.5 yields 4.557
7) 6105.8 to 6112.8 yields 4.456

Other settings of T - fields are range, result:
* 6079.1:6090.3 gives 4.07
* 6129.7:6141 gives 4.42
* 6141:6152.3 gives 3.931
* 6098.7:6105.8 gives 4.243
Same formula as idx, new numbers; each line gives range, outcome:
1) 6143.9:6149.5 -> 4.293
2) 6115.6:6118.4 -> 4.518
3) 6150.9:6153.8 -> 4.338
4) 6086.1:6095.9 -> 4.373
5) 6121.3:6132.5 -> 4.815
